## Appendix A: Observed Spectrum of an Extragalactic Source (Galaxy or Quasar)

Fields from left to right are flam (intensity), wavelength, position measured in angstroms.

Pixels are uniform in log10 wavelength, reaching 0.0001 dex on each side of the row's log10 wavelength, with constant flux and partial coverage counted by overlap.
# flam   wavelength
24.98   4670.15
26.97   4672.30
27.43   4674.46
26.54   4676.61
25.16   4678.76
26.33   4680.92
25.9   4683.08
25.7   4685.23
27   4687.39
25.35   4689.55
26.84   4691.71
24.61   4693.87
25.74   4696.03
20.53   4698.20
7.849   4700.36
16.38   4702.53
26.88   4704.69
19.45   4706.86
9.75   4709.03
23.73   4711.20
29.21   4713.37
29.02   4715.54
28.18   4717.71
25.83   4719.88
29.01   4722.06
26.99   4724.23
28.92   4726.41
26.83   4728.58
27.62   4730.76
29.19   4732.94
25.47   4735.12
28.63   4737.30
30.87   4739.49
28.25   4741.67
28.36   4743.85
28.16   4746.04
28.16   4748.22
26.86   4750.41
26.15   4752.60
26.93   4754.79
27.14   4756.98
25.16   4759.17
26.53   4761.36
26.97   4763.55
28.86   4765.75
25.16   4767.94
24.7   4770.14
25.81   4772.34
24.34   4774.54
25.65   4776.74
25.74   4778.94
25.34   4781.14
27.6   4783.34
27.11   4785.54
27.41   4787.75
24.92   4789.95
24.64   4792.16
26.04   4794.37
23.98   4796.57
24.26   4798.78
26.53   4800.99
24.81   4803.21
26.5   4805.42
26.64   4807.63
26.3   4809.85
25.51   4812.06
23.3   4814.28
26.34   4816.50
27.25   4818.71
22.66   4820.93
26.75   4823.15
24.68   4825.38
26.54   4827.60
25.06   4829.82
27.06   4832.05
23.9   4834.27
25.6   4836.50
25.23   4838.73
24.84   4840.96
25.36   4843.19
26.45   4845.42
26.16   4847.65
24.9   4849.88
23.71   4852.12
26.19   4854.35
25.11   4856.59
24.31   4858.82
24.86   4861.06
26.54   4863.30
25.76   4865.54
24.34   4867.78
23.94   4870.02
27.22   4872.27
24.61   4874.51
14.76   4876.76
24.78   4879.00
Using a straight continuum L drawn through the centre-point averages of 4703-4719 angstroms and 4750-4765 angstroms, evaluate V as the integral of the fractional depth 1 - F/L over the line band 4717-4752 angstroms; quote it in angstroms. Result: -4.0 angstroms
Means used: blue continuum 23.5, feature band 27.9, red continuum 26.6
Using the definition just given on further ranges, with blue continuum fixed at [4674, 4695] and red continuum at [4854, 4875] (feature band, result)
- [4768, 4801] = 0.1 angstroms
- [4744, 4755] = -0.7 angstroms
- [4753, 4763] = -0.3 angstroms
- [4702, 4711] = 2.5 angstroms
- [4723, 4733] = -0.7 angstroms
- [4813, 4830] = 0.1 angstroms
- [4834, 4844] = 0.1 angstroms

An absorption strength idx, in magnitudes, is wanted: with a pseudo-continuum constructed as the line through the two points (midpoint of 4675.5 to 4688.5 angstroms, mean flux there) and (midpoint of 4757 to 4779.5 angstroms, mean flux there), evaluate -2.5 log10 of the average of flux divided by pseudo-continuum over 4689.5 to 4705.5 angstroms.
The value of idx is 0.21 mag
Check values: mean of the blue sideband 26.1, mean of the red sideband 26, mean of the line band 21.5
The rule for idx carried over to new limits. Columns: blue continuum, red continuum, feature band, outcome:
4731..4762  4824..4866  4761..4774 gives 0.036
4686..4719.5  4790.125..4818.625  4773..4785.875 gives -0.047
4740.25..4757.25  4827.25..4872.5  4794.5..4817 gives 0.038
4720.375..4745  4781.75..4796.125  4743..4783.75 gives 0.024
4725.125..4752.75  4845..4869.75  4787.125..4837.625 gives 0.033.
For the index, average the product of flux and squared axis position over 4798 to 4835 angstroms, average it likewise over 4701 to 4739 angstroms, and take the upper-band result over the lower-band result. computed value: 1.05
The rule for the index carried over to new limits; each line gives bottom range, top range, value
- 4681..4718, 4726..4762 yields 1.22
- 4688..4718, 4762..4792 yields 1.21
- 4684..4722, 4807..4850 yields 1.16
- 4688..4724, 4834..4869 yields 1.16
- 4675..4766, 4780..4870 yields 1.04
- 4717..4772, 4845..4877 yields 0.95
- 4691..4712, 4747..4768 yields 1.38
